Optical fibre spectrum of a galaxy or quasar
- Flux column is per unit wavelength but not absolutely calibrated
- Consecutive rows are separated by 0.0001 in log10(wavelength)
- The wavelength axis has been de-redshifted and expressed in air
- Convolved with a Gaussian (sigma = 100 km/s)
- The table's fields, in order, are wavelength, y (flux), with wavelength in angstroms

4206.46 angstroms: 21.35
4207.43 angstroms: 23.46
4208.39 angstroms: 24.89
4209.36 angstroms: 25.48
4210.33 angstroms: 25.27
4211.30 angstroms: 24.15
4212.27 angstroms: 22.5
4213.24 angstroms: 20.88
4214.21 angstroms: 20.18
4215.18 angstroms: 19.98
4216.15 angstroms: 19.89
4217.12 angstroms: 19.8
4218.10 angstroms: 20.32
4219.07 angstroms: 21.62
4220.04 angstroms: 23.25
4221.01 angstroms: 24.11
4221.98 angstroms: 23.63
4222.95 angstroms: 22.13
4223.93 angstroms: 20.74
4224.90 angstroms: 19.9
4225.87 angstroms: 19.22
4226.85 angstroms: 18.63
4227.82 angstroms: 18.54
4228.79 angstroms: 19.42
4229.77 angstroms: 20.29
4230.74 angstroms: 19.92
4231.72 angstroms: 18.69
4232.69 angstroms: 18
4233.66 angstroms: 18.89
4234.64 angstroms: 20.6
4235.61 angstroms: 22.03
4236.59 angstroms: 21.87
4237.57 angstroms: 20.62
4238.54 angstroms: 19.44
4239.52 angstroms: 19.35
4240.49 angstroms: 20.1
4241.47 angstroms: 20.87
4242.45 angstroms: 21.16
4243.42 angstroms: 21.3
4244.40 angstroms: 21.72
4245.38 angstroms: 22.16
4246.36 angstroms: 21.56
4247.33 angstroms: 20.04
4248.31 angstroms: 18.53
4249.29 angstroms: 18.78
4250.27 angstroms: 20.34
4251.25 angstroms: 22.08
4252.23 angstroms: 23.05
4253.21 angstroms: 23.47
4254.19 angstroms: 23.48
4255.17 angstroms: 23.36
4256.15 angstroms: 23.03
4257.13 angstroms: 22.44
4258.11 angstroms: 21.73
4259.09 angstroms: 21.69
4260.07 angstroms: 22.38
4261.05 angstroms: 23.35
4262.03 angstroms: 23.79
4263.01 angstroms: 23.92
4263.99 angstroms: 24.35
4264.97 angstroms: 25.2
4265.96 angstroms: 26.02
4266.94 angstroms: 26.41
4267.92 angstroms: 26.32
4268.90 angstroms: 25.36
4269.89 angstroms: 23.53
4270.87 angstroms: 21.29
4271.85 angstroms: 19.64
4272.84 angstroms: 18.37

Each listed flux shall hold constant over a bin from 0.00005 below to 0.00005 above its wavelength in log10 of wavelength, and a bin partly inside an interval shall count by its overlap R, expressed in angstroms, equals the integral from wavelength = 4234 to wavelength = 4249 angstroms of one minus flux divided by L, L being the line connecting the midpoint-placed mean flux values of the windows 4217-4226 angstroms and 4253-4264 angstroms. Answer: 1.12 angstroms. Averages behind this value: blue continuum 21.6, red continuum 23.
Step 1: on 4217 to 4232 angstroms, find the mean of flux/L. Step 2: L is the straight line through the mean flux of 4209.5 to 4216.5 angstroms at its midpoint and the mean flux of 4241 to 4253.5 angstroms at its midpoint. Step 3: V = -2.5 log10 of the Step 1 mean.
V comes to 0.05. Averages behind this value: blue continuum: 22.1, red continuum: 21.1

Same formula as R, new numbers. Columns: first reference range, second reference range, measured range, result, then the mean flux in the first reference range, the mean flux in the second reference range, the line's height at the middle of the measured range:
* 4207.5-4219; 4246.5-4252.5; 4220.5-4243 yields 1.0 angstroms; 22.2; 20.4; 21.3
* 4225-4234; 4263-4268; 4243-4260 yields 0.9 angstroms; 19.1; 25.4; 23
